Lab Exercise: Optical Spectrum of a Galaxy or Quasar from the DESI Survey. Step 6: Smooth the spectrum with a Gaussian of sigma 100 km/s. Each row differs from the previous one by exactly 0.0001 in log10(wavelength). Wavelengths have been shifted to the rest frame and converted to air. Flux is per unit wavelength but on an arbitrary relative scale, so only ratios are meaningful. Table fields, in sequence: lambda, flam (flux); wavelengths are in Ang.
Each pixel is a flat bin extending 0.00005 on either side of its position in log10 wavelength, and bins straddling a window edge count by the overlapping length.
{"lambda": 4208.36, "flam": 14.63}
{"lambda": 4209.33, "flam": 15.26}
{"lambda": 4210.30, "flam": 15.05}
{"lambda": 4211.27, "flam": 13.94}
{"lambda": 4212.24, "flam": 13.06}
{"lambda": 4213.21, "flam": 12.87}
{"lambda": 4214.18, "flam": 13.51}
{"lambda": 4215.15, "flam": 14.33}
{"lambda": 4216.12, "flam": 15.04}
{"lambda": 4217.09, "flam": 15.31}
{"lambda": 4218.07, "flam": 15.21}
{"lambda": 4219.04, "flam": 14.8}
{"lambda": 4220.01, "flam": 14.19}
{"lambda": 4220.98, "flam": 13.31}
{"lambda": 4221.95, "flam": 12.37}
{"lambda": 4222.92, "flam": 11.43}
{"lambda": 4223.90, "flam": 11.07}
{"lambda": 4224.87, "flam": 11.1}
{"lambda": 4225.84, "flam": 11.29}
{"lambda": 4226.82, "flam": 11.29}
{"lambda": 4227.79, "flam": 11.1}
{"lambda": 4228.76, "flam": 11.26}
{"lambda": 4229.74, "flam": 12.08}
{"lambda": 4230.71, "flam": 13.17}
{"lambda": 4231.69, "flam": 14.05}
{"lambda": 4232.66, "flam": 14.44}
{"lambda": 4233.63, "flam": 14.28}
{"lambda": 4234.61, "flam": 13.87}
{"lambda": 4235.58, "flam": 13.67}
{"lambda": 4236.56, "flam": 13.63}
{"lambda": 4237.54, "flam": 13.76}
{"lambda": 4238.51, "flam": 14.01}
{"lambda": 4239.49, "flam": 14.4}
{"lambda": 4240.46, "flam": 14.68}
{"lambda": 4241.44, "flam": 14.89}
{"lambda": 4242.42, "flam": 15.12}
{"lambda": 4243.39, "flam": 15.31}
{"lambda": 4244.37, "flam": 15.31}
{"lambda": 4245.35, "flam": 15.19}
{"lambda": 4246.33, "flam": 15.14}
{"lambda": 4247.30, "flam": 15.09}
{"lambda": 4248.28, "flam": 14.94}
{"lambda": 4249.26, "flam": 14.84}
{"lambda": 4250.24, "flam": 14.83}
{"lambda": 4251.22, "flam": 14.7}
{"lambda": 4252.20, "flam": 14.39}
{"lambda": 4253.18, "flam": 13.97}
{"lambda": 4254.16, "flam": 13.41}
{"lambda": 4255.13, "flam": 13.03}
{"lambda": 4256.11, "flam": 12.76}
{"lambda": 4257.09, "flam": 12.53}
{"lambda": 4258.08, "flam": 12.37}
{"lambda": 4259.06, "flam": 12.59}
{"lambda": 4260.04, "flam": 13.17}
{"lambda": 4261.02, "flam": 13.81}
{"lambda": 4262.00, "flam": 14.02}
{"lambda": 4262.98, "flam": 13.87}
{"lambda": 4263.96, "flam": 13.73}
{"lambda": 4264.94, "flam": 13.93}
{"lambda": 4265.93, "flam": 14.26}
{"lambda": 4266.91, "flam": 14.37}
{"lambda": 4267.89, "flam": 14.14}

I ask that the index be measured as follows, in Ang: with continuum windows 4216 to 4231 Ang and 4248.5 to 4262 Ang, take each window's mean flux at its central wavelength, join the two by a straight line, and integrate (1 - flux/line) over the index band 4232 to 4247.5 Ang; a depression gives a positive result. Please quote -1.6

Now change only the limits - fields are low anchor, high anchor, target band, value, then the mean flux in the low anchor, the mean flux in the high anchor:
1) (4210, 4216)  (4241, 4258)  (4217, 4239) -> 1.6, 13.8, 14.4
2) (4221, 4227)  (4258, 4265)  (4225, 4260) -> -3.4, 11.6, 13.5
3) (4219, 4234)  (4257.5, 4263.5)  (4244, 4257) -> -1.3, 12.5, 13.3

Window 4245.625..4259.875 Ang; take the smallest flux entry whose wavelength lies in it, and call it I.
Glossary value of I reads 12.37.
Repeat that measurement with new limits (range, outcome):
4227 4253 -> 11.1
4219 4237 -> 11.07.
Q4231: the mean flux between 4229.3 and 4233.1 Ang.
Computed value 13.4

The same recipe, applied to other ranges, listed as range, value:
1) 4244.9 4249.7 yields 15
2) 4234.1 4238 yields 13.7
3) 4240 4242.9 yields 14.9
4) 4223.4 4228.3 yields 11.2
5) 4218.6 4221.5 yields 14.1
